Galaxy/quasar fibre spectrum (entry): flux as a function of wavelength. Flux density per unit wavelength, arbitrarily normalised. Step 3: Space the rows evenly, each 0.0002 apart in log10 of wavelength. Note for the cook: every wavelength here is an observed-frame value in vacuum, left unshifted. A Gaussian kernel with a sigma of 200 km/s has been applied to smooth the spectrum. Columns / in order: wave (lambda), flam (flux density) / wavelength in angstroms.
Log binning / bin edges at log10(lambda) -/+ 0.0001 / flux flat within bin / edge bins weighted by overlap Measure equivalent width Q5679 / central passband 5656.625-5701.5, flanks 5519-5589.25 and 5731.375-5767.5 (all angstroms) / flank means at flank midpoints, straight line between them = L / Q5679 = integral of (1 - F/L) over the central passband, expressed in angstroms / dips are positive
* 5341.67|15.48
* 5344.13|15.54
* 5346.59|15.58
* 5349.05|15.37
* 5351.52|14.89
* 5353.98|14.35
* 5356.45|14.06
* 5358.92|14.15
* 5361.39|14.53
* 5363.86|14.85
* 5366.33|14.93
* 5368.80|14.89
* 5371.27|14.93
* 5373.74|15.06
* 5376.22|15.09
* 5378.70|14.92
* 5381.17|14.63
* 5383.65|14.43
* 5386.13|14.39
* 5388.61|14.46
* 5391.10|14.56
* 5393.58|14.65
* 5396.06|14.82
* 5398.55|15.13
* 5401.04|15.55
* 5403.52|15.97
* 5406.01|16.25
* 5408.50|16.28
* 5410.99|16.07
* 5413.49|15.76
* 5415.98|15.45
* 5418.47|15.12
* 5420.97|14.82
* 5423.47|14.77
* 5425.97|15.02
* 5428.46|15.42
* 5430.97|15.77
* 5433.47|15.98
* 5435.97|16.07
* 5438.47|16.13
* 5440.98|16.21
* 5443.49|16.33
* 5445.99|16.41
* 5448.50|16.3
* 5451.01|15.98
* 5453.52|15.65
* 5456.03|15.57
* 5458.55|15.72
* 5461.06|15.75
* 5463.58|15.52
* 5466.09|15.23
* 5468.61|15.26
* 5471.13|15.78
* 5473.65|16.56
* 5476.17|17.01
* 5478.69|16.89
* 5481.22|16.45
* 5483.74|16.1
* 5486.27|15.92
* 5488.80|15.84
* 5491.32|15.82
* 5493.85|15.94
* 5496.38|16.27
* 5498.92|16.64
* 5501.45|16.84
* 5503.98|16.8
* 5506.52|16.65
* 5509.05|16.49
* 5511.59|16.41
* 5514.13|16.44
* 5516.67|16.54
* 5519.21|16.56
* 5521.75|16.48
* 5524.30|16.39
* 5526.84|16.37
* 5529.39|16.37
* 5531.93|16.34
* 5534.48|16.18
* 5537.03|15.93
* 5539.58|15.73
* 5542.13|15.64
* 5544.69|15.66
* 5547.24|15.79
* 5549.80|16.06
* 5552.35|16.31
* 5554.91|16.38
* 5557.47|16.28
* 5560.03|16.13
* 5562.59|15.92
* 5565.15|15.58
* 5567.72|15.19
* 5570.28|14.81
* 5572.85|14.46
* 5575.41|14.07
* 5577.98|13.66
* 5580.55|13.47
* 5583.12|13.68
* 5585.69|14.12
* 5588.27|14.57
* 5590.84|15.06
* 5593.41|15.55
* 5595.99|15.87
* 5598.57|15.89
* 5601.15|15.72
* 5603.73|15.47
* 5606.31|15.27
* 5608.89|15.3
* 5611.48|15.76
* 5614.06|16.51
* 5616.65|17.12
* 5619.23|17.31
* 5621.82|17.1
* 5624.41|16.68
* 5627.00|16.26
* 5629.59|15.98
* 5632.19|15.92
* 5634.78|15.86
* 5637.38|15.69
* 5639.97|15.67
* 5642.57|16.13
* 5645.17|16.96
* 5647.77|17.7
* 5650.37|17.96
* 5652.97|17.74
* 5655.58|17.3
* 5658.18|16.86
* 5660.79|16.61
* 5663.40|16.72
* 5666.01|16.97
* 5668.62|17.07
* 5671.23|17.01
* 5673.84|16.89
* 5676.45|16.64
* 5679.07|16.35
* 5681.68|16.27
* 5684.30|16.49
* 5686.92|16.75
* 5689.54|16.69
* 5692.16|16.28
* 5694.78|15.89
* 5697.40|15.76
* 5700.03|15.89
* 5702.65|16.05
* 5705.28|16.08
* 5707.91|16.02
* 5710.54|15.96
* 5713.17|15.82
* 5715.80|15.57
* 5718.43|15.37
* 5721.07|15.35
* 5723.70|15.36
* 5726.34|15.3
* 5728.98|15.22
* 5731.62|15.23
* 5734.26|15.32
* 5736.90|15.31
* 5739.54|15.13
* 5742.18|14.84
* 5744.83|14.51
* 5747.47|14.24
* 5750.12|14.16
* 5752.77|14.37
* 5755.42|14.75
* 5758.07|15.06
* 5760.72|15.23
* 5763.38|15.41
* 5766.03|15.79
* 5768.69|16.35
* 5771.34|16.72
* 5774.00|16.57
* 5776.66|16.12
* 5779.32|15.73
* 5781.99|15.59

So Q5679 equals -4.1 angstroms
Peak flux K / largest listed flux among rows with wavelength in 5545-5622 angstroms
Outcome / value 17.31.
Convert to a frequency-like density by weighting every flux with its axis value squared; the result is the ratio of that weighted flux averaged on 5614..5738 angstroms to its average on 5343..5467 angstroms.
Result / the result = 1.2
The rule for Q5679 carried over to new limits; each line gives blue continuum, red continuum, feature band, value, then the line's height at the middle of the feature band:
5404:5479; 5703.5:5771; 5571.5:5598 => 1.8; 15.6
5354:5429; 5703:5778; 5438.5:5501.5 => -4.0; 15.1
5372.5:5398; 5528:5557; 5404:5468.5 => -2.5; 15.1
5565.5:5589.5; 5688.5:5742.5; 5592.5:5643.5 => -4.8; 14.7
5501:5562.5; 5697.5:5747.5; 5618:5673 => -3.4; 15.8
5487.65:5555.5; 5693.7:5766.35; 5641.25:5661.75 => -2.0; 15.7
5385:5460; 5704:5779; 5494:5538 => -2.6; 15.5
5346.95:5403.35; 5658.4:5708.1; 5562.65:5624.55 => 2.5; 16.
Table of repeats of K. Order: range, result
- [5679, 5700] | 16.75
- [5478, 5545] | 16.89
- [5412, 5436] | 16.07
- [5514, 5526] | 16.56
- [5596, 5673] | 17.96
